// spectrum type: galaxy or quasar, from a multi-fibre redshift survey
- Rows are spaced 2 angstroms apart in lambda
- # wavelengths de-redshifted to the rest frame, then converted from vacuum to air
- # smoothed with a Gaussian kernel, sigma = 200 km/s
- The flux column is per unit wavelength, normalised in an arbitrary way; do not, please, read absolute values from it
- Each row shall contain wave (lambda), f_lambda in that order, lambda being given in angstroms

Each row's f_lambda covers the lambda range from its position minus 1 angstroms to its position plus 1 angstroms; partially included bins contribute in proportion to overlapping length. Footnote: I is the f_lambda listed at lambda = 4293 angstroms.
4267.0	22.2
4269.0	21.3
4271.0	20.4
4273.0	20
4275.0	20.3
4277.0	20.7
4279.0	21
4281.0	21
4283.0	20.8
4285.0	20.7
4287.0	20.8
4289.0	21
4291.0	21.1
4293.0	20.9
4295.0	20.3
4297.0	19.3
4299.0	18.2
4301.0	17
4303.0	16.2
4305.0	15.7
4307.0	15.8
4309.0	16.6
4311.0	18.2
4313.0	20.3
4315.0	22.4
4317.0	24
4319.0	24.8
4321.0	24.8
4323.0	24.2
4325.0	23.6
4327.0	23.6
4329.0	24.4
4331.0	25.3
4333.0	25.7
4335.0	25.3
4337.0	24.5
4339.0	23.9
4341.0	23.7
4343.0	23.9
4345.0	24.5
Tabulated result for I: 20.9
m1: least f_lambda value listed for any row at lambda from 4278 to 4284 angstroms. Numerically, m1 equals 20.8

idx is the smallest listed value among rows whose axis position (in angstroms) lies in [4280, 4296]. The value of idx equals 20.3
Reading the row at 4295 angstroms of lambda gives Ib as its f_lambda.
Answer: 20.3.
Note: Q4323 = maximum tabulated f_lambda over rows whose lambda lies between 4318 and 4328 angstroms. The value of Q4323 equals 24.8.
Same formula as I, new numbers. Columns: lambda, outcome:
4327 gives 23.6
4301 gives 17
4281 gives 21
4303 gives 16.2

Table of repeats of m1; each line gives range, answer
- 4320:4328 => 23.6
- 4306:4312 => 15.8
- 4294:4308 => 15.7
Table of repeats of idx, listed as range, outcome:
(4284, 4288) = 20.7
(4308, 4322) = 16.6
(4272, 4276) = 20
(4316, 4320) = 24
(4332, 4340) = 23.9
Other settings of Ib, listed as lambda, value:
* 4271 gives 20.4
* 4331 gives 25.3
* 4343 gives 23.9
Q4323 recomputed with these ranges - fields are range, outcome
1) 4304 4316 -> 22.4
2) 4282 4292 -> 21.1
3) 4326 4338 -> 25.7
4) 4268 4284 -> 21.3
